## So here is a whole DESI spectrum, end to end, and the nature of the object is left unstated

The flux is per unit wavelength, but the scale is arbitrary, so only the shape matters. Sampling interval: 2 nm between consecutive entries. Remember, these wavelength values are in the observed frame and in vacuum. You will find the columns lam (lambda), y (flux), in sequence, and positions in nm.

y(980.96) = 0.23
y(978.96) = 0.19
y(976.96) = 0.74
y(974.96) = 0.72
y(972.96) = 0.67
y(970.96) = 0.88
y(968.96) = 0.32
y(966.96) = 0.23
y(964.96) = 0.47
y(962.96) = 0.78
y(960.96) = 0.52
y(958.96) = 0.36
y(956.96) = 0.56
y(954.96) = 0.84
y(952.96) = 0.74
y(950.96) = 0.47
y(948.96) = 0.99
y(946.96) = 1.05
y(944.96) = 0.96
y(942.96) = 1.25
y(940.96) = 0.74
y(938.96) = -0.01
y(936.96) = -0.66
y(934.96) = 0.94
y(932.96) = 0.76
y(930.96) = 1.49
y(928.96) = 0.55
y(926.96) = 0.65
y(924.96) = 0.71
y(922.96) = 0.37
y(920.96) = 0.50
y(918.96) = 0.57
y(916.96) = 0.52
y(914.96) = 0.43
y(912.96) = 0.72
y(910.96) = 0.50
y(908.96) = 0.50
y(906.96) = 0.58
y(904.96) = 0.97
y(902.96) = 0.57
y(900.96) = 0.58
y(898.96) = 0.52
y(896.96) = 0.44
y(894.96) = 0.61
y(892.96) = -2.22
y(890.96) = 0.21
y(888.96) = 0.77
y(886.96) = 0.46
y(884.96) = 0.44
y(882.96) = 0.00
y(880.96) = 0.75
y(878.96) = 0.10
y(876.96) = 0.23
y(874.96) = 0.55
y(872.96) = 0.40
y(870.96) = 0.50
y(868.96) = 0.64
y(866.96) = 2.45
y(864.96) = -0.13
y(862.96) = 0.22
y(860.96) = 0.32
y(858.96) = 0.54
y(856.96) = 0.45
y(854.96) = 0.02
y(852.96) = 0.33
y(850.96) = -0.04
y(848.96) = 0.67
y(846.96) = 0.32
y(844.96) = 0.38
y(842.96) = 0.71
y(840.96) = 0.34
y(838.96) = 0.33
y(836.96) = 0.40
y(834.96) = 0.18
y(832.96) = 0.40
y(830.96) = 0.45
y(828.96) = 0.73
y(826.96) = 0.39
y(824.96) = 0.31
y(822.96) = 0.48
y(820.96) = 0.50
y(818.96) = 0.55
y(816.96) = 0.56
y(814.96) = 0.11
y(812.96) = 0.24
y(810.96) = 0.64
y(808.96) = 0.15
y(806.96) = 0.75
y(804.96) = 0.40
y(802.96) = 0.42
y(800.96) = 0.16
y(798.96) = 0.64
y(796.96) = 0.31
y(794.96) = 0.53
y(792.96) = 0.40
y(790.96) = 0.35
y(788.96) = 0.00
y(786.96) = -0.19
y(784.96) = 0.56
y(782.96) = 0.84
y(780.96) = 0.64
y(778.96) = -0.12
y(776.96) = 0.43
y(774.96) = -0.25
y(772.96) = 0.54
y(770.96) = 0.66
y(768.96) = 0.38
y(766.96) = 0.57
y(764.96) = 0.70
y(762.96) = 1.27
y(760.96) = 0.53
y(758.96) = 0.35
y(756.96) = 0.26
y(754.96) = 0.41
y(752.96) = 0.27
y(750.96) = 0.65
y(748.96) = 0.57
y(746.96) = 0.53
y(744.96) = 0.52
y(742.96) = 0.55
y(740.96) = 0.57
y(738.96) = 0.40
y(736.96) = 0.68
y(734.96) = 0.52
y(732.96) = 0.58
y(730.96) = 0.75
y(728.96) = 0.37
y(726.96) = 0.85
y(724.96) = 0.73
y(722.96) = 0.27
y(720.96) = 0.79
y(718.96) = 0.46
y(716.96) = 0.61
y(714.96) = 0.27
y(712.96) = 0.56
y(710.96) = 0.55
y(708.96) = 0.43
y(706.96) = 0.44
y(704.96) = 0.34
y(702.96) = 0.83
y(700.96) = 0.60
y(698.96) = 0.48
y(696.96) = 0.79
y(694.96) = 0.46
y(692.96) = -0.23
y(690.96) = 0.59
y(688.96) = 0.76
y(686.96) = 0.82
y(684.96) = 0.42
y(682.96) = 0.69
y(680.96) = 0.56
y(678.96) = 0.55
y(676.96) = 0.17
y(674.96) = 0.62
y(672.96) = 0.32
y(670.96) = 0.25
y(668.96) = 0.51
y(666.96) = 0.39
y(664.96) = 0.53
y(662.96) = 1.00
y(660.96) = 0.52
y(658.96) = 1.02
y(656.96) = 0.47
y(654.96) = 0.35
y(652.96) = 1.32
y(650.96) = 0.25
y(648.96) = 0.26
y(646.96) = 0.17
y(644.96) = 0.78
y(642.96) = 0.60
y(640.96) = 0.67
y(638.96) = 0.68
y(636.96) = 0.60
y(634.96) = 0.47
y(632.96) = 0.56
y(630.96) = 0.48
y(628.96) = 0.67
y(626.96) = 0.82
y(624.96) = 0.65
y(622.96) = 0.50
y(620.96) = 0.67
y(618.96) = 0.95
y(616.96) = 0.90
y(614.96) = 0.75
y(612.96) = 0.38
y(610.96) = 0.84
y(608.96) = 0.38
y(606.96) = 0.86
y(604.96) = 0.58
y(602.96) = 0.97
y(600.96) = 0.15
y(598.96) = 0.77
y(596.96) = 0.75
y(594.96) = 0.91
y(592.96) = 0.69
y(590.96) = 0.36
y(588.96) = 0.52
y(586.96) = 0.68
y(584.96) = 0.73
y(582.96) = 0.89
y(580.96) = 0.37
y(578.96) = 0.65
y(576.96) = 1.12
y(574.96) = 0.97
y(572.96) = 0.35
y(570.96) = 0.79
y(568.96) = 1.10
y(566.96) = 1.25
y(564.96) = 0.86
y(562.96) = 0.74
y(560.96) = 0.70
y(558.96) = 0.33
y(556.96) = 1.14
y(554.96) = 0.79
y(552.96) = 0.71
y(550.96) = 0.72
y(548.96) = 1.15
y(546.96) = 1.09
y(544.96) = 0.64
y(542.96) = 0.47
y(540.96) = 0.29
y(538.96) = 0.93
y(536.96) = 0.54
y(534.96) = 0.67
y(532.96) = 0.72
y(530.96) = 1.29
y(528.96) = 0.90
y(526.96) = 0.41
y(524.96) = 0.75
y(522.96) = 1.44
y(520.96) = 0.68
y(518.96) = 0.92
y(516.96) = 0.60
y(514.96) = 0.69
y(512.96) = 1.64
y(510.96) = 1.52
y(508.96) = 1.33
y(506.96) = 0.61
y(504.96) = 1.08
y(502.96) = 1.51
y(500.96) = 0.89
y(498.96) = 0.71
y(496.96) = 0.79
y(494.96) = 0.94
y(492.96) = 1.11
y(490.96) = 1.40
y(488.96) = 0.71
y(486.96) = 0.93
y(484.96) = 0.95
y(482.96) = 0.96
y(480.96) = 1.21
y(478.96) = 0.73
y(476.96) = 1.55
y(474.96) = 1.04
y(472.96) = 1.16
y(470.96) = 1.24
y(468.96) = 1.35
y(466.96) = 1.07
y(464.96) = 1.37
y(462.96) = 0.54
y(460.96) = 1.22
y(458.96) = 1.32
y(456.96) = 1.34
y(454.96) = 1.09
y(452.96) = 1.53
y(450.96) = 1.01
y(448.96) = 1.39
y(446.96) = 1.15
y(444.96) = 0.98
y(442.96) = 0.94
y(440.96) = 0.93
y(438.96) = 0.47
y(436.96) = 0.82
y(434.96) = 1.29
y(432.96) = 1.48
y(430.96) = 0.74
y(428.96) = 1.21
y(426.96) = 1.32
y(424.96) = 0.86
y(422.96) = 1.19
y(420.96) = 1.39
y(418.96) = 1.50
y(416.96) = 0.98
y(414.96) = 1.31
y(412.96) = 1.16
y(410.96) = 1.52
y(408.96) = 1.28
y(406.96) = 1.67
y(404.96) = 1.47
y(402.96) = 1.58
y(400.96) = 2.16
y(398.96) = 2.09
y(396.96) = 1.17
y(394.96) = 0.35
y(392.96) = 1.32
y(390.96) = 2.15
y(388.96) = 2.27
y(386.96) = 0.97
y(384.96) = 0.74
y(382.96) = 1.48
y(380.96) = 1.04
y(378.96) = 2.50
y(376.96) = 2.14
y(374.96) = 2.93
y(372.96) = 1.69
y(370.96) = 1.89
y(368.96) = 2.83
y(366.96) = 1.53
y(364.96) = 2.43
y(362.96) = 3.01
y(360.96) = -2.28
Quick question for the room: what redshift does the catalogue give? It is 1.327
